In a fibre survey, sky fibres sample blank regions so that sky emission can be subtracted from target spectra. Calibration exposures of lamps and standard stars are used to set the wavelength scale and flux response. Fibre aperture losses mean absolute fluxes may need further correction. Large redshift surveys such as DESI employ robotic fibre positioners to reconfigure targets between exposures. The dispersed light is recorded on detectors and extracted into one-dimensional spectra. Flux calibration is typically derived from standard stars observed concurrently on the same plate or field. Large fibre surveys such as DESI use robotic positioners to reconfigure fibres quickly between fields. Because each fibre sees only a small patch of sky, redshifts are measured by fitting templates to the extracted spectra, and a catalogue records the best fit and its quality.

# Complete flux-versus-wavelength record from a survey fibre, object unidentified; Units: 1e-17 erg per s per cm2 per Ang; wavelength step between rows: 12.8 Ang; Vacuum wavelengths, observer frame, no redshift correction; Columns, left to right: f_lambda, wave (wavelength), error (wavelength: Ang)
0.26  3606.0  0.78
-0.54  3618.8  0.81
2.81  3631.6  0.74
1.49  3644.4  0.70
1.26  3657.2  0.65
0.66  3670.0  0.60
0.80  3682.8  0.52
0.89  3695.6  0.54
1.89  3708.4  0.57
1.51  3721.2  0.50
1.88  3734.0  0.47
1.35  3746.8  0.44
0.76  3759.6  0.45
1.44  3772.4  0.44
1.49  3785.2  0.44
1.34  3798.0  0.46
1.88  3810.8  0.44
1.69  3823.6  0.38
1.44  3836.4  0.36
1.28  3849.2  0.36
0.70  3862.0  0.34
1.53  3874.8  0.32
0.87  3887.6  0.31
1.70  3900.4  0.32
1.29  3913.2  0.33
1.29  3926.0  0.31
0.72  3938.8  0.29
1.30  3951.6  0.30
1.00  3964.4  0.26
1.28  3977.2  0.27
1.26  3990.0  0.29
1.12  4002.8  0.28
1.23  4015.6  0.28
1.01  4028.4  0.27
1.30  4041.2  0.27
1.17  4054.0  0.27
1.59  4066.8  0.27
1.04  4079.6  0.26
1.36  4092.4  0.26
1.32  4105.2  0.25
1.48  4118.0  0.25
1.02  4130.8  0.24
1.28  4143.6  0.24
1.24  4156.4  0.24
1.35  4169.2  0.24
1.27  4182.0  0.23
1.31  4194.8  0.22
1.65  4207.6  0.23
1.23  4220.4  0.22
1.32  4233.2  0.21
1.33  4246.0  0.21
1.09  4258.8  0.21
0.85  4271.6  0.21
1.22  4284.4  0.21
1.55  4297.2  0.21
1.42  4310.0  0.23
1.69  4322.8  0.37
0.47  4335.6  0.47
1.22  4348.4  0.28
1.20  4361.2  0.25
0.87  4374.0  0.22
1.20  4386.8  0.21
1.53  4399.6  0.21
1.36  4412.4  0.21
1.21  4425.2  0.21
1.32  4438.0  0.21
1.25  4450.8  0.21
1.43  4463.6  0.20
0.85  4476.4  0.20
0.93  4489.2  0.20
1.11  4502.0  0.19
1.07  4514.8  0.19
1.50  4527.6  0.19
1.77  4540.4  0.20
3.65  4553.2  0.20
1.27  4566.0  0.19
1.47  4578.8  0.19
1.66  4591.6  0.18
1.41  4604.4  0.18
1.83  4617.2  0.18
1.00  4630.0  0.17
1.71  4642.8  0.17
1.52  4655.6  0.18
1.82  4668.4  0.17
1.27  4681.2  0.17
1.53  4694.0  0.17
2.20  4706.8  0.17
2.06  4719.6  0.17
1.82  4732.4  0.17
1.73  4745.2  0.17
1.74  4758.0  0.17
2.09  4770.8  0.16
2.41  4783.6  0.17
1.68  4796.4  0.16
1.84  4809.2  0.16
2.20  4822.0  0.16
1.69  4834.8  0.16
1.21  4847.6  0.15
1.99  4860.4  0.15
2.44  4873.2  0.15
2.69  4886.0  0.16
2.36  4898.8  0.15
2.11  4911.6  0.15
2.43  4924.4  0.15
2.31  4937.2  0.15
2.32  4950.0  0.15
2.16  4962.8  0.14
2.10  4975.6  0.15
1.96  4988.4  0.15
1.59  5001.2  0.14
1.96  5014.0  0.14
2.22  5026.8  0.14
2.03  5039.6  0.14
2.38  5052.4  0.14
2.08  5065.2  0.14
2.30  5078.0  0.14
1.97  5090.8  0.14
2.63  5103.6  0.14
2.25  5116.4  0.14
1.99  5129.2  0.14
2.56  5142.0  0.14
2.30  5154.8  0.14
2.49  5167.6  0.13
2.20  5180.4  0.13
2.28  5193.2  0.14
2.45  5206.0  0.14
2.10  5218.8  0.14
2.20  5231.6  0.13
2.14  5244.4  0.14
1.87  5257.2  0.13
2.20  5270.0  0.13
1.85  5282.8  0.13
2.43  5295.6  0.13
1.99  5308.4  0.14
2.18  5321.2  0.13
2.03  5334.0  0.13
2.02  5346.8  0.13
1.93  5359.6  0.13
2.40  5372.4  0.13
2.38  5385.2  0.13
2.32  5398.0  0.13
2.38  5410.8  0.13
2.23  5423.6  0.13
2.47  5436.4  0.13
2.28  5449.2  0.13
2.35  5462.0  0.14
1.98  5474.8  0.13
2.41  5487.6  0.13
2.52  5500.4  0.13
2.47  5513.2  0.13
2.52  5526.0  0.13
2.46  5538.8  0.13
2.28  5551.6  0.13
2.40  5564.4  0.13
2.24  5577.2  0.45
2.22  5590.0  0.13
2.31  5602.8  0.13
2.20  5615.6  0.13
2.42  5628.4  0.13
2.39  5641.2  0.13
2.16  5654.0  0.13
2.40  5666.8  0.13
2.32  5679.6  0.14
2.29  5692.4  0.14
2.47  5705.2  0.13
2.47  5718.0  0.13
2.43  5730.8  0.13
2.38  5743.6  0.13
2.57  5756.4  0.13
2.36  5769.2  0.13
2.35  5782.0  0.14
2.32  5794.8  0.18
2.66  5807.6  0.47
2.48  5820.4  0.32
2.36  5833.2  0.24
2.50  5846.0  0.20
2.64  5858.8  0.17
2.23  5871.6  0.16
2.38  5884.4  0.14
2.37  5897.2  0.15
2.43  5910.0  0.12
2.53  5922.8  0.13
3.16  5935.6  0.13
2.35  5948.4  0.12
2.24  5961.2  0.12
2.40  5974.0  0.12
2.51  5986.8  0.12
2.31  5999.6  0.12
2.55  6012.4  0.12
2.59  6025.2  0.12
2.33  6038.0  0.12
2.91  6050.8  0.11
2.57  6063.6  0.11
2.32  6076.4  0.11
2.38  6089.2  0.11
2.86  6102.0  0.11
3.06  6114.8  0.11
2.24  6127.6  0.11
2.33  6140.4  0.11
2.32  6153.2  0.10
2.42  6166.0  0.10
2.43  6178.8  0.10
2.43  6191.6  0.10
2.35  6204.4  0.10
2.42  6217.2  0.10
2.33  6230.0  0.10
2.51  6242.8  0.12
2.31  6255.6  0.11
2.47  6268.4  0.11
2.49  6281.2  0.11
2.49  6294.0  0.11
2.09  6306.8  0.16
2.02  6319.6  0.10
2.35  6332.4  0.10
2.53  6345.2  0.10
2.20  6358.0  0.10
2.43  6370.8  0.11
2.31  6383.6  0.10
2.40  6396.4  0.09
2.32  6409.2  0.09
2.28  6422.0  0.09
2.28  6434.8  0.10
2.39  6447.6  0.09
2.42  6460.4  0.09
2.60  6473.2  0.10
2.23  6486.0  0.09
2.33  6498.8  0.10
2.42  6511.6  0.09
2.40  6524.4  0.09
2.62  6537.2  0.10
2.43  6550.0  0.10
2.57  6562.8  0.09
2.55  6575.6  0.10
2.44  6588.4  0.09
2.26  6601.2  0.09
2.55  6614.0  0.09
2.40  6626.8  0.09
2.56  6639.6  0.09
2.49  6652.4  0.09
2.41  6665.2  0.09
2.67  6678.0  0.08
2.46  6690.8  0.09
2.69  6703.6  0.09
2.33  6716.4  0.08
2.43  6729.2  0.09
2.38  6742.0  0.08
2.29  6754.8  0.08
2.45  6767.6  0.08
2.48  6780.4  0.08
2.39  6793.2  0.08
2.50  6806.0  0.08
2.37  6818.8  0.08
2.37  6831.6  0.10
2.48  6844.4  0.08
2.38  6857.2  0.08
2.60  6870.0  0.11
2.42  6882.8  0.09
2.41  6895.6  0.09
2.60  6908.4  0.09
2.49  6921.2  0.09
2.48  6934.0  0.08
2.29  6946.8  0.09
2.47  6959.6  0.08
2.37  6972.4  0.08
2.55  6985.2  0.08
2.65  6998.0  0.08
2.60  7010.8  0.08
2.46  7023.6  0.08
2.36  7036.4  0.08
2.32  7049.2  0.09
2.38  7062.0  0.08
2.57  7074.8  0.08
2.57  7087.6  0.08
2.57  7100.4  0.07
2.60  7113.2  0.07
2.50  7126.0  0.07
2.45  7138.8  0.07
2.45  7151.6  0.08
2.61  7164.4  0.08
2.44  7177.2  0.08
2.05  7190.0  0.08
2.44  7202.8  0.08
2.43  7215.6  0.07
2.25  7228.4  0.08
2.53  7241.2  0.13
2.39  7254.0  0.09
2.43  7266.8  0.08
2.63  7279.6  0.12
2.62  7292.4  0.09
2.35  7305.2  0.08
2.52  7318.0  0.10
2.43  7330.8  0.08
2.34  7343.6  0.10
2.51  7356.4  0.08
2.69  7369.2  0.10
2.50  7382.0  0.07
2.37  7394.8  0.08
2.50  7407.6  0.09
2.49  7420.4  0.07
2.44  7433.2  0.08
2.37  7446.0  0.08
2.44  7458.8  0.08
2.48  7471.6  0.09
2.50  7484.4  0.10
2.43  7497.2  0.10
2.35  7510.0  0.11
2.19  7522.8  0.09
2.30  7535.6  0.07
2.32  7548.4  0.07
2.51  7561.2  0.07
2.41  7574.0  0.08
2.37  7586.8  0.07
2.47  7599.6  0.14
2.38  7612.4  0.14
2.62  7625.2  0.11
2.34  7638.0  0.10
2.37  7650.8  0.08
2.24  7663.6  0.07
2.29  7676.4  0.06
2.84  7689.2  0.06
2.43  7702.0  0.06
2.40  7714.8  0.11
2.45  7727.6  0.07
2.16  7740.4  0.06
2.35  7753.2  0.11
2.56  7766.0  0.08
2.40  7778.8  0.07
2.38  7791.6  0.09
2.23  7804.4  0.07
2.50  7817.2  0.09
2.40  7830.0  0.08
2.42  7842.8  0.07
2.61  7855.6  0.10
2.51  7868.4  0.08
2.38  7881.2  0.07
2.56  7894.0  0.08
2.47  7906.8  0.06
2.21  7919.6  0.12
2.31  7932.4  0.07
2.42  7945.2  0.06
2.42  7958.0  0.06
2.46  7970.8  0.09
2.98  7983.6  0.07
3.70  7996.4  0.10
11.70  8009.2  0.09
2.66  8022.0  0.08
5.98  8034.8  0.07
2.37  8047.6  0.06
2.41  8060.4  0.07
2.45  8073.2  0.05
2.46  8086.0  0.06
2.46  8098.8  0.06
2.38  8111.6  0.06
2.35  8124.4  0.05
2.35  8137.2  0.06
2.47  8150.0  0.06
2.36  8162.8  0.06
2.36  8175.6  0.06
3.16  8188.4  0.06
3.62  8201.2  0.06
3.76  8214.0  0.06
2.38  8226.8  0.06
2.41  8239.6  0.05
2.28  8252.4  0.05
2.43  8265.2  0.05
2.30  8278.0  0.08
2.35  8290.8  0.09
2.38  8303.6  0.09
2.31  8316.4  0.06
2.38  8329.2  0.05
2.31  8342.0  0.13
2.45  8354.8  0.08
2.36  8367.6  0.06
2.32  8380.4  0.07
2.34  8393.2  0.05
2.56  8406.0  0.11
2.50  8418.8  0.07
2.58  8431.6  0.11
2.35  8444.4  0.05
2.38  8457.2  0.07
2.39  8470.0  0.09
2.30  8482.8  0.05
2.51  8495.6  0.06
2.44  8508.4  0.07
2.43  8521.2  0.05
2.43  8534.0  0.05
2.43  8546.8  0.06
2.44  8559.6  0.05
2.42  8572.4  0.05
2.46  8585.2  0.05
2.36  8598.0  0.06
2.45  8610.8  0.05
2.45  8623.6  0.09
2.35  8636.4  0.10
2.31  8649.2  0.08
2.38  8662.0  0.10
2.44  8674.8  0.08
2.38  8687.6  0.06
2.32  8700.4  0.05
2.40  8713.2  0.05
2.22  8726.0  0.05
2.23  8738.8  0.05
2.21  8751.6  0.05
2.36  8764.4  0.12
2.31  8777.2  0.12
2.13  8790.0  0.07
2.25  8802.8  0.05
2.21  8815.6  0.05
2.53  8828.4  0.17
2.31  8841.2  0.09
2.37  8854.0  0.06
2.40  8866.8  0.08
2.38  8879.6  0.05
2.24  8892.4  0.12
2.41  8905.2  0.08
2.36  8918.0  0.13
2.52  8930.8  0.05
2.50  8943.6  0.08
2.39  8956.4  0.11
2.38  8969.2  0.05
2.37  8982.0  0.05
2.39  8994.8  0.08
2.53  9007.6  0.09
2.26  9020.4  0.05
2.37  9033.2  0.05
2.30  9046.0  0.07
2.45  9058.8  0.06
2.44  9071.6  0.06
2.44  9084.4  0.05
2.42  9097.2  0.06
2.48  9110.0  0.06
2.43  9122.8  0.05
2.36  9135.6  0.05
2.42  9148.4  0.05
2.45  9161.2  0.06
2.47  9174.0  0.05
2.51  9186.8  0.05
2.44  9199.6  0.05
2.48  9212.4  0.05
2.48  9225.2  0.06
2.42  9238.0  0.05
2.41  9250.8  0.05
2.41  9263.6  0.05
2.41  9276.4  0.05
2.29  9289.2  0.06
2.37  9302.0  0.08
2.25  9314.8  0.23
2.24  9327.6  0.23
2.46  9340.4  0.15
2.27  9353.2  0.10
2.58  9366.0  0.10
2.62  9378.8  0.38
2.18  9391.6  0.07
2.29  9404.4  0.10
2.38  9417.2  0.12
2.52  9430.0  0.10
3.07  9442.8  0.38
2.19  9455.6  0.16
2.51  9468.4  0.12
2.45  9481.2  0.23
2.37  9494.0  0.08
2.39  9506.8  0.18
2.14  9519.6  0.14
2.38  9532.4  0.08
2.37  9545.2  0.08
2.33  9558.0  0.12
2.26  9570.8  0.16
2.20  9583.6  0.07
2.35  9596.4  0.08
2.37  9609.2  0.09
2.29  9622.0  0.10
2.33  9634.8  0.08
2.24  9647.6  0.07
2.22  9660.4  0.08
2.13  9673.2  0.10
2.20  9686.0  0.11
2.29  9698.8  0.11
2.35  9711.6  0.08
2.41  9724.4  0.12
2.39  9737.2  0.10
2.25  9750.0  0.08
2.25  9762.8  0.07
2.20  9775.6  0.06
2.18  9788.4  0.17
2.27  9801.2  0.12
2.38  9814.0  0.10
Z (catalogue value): 0.220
